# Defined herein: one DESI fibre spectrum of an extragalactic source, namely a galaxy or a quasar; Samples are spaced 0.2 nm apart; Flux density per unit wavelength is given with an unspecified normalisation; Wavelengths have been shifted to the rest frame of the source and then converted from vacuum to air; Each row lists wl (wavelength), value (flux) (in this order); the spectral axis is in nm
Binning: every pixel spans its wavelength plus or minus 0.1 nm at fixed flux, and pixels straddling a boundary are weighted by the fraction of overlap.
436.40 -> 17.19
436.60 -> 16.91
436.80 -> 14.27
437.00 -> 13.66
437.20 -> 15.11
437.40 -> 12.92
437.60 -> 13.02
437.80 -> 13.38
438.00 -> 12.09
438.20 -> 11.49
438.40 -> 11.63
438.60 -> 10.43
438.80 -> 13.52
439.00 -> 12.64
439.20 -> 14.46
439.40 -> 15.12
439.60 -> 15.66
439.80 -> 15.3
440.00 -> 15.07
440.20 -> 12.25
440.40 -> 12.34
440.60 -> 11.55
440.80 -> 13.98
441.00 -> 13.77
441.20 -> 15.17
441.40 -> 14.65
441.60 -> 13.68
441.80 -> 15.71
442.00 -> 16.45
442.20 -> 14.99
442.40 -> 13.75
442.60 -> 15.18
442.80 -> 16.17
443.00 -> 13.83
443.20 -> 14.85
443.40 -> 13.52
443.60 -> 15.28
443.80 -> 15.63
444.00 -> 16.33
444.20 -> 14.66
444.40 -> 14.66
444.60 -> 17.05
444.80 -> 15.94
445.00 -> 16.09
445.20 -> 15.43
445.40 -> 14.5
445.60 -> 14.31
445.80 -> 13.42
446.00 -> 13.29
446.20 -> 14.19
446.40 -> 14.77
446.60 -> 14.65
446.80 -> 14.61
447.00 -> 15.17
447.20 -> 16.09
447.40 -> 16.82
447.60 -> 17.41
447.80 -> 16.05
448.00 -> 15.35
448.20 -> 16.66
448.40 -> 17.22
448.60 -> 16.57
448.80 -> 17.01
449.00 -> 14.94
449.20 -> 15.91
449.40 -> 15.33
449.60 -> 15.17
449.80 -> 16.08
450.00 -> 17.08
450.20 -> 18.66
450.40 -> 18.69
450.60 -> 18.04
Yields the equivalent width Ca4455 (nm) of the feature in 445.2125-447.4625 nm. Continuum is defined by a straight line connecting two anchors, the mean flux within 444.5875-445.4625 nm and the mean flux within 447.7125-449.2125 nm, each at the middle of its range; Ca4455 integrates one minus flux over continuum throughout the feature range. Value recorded 0.173 nm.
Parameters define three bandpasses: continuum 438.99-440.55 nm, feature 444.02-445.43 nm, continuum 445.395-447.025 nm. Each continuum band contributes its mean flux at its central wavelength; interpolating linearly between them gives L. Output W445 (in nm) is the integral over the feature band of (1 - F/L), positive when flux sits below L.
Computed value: -0.13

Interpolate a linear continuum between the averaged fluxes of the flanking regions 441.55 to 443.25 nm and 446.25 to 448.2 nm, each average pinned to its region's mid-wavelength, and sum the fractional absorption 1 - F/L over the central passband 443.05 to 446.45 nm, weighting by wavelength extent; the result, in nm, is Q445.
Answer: 0.09 nm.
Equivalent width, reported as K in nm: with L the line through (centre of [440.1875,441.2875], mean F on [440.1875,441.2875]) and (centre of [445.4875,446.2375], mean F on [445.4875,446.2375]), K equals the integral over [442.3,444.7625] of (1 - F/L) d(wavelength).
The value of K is -0.28 nm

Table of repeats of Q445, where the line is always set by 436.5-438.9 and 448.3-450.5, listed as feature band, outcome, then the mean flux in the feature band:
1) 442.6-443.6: 0.00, 14.7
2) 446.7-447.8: 0.00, 16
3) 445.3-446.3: 0.10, 13.9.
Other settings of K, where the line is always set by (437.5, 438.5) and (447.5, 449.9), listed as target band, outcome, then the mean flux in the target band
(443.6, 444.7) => -0.08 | 15.6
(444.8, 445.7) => -0.02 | 15.2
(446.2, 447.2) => 0.04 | 14.9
